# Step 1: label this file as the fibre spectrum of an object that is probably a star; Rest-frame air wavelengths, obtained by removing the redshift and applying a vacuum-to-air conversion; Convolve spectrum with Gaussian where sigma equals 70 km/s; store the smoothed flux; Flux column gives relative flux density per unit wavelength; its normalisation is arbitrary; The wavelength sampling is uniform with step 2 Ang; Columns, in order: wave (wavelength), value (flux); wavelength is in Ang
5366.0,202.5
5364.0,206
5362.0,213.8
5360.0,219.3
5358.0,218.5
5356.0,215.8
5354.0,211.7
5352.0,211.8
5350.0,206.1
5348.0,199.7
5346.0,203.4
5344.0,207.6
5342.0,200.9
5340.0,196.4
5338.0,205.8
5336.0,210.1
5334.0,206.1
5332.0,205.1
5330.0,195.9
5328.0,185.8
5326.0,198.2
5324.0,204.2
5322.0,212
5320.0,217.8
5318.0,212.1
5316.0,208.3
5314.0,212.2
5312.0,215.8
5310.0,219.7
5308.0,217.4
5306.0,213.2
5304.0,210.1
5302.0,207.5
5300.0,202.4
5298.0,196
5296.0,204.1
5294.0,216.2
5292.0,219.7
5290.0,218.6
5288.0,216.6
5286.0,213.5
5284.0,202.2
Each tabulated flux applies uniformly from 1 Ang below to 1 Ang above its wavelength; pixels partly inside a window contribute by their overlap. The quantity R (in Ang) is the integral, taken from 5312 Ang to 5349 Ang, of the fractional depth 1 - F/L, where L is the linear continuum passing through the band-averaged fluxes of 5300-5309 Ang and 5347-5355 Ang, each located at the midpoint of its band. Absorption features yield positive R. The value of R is 0.73 Ang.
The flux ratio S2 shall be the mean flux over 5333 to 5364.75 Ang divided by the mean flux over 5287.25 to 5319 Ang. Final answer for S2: 1.0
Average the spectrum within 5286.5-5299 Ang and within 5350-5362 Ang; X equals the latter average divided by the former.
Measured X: 1.01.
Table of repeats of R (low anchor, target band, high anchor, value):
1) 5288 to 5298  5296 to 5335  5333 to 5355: 0.44 Ang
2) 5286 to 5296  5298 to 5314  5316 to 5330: -0.05 Ang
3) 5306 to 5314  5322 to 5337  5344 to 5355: 0.71 Ang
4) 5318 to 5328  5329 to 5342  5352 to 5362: 0.41 Ang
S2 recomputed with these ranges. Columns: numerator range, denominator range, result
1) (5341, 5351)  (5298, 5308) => 0.98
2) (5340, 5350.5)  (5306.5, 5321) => 0.94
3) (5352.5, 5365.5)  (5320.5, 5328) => 1.05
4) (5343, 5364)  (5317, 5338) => 1.03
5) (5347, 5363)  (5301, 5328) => 1.01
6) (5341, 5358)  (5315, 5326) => 0.99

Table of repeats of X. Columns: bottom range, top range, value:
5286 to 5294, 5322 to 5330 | 0.91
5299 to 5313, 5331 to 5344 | 0.96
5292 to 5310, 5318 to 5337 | 0.97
